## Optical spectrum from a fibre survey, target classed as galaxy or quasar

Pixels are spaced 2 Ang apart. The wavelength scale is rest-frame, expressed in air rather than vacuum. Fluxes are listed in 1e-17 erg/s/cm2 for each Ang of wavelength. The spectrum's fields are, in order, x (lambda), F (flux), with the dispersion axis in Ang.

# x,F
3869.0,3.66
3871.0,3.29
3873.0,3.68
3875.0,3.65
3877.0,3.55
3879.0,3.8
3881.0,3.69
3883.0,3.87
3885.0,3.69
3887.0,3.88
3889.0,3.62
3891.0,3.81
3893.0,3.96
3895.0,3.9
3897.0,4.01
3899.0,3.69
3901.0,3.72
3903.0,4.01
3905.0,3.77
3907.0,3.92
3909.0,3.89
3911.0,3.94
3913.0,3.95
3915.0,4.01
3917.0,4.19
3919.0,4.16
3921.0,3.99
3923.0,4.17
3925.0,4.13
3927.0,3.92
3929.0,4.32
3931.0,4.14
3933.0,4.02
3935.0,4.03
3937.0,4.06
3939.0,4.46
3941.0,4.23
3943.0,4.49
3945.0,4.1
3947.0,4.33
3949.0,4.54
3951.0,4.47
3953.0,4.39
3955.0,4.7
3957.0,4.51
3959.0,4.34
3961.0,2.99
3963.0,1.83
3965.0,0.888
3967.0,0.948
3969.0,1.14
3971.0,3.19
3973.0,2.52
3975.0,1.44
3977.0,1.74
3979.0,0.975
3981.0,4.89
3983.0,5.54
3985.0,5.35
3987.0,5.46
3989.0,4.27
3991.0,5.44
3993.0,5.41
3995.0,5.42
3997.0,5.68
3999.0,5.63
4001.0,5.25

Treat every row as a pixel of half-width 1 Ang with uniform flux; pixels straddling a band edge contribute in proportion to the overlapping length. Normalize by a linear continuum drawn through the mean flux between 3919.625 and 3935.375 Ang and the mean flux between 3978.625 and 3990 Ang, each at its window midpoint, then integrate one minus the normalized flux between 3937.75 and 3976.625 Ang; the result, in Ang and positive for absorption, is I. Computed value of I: 9.0 Ang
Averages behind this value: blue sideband 4.09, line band 3.32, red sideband 4.6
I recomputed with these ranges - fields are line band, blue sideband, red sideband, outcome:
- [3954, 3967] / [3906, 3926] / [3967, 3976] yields -3.3 Ang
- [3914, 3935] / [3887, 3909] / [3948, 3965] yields -1.5 Ang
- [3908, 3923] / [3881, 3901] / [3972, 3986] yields -1.6 Ang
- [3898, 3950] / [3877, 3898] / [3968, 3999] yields -2.9 Ang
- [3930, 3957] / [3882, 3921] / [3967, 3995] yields -4.1 Ang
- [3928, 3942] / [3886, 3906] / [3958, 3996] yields -2.2 Ang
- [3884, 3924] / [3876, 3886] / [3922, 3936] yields -0.1 Ang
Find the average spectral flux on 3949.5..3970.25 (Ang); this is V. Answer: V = 3.06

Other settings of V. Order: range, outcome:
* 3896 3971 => 3.79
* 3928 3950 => 4.25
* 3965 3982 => 2.03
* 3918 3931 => 4.12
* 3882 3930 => 3.94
